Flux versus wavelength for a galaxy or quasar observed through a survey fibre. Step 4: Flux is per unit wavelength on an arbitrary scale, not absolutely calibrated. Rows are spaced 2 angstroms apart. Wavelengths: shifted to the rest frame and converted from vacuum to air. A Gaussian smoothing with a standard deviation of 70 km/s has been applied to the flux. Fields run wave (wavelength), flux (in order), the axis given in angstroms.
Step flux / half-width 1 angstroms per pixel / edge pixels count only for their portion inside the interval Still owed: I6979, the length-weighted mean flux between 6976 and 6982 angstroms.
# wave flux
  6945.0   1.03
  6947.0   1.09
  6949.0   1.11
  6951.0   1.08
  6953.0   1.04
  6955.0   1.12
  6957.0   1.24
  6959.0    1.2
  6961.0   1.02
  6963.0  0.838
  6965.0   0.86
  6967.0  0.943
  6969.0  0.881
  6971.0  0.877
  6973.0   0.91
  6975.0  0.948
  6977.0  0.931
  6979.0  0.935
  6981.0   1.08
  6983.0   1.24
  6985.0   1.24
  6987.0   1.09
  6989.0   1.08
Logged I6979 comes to 0.982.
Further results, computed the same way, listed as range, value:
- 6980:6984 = 1.16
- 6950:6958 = 1.12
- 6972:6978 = 0.93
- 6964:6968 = 0.901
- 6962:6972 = 0.88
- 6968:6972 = 0.879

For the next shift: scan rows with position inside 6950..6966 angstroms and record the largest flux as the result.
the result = 1.24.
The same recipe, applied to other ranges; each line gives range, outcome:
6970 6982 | 1.08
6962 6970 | 0.943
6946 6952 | 1.11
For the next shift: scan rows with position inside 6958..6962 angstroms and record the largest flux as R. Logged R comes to 1.2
